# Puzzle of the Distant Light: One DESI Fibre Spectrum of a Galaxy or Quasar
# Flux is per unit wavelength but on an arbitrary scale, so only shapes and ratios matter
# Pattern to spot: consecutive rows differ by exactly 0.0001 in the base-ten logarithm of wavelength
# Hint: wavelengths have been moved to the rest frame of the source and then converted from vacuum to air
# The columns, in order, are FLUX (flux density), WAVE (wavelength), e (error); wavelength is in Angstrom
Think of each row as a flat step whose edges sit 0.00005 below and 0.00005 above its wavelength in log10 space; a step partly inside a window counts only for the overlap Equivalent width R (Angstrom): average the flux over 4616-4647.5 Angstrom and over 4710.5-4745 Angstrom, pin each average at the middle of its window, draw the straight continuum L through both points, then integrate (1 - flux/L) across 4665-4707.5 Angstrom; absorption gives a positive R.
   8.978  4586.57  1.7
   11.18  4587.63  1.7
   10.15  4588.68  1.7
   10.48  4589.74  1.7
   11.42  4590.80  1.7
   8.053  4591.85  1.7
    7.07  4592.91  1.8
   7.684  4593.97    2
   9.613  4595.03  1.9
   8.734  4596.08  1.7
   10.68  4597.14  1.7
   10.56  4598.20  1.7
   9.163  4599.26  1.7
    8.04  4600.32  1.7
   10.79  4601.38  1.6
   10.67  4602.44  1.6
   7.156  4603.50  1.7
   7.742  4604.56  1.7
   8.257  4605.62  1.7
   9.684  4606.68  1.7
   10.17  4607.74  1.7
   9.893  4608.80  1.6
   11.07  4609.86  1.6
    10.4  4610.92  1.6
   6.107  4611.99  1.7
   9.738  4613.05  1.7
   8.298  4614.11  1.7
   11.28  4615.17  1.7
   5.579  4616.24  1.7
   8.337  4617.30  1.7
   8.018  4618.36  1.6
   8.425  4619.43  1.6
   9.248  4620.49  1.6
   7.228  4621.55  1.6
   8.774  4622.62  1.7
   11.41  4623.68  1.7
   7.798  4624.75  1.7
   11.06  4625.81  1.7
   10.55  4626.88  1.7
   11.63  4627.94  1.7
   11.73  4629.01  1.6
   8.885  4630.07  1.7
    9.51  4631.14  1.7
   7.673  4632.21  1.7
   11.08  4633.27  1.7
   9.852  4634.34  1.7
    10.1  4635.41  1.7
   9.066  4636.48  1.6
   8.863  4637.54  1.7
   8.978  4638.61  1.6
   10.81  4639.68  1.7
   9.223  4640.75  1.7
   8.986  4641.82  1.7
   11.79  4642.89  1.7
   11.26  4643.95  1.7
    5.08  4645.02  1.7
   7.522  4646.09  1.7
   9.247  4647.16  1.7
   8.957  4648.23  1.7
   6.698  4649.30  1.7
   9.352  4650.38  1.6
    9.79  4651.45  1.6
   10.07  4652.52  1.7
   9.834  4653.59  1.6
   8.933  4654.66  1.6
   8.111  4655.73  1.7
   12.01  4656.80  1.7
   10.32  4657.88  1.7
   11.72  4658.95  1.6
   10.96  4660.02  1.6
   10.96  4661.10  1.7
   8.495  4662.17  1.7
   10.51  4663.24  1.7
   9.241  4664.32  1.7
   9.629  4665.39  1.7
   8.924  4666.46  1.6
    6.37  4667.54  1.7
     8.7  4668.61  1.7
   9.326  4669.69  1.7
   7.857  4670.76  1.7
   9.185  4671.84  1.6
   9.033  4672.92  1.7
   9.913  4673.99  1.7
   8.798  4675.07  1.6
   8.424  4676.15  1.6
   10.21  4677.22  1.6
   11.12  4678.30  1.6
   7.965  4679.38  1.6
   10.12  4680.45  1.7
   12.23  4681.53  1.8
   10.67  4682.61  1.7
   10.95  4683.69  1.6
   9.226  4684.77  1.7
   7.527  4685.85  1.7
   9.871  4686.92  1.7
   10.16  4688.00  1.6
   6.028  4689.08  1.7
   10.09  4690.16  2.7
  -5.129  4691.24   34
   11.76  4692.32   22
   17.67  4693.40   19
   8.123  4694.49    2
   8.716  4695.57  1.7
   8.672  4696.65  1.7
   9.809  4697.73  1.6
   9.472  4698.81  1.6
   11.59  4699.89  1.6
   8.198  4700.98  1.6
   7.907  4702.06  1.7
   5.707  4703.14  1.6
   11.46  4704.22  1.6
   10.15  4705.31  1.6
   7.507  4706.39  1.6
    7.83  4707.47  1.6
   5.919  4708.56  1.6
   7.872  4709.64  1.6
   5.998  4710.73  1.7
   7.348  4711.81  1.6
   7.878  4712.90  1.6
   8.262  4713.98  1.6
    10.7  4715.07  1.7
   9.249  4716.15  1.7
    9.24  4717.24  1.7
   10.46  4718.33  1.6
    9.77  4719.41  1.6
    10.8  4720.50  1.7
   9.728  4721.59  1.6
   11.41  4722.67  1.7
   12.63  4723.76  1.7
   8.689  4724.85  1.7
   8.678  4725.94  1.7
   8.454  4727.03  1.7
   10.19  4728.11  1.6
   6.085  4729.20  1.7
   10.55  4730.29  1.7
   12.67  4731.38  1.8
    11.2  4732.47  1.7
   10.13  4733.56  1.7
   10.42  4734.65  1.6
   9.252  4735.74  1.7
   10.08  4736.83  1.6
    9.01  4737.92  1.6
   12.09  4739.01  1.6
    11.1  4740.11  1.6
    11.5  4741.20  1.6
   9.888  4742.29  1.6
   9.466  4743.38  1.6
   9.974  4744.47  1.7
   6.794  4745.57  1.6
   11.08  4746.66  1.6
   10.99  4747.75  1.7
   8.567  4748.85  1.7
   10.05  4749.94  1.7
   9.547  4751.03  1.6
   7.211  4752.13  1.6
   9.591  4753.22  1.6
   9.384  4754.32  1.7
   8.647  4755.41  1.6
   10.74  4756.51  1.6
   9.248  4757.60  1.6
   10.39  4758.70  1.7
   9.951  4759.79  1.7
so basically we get 2.36 Angstrom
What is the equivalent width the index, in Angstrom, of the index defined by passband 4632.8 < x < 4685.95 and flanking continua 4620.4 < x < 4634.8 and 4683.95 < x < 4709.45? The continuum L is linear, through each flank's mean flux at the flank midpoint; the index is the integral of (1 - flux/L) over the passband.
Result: -1.49 Angstrom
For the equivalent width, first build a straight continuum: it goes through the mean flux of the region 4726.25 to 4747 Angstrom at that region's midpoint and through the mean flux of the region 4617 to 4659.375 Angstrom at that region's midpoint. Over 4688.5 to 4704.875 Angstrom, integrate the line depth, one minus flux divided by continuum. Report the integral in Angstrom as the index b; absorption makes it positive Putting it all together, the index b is 1.80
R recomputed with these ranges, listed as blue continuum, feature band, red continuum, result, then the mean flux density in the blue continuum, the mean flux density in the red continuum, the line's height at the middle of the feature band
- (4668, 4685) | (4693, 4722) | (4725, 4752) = 2.0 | 9.6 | 9.85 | 9.72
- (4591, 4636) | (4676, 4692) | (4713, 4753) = 1.5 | 9.25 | 9.86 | 9.61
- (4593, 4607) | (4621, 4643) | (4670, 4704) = -1.5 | 9.06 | 9.12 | 9.08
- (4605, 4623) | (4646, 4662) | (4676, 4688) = -0.3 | 8.85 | 9.91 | 9.47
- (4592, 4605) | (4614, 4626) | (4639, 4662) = 0.6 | 8.97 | 9.58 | 9.22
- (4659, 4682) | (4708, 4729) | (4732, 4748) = 1.9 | 9.47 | 10.2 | 9.96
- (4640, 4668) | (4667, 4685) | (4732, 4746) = 0.3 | 9.4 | 10.1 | 9.58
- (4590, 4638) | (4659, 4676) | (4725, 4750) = 0.5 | 9.28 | 9.9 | 9.55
